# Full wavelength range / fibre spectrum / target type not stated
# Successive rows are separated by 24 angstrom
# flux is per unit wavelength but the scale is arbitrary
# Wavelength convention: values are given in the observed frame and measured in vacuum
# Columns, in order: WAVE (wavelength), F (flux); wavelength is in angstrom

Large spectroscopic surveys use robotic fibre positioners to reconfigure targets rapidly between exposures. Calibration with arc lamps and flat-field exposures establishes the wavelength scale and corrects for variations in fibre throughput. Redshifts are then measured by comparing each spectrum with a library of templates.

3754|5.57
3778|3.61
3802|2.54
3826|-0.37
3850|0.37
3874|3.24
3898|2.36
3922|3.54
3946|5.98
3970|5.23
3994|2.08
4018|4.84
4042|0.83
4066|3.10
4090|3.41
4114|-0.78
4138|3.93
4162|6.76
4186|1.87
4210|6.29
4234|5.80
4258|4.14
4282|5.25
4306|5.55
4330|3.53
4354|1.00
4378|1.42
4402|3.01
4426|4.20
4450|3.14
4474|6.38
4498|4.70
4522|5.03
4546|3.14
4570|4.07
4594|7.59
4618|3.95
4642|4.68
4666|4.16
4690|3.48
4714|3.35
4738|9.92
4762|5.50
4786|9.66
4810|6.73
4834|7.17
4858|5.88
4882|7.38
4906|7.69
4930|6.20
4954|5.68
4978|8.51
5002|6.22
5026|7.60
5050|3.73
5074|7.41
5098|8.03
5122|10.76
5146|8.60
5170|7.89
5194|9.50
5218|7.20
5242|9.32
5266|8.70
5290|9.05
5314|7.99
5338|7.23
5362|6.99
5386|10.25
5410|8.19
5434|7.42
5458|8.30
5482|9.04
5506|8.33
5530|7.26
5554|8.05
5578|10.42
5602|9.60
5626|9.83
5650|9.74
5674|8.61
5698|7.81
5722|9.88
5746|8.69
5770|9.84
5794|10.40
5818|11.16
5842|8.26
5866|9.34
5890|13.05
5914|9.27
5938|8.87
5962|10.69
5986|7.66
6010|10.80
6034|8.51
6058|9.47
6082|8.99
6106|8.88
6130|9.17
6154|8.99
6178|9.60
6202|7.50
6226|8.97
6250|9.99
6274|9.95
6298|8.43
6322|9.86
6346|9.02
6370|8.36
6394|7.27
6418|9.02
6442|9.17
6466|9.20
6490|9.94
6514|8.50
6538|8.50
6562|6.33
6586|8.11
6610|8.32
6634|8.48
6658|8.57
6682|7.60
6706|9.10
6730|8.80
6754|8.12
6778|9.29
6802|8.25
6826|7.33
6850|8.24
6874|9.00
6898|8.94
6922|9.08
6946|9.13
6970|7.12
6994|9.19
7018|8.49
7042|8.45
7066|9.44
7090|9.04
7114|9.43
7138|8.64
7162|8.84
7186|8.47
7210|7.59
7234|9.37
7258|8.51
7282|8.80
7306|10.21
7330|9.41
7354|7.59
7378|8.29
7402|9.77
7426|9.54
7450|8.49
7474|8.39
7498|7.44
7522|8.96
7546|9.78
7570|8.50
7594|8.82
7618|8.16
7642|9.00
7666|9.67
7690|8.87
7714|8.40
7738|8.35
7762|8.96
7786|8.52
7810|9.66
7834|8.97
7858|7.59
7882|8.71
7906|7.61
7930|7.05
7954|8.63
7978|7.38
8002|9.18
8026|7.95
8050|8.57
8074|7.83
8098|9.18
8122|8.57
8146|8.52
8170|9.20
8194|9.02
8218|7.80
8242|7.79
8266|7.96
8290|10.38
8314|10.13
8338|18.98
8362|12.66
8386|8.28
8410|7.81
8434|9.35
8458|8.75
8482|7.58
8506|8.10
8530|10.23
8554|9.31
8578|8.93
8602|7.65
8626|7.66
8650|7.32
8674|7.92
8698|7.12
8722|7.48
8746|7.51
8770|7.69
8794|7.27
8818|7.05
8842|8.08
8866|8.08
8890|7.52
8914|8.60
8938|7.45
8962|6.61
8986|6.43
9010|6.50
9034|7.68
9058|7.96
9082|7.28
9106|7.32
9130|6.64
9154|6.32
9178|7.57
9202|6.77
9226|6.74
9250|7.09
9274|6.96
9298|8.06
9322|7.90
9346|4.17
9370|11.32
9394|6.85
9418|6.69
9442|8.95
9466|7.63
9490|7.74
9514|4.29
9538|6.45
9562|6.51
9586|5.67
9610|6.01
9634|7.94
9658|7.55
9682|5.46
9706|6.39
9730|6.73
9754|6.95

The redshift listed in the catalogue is 0.27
